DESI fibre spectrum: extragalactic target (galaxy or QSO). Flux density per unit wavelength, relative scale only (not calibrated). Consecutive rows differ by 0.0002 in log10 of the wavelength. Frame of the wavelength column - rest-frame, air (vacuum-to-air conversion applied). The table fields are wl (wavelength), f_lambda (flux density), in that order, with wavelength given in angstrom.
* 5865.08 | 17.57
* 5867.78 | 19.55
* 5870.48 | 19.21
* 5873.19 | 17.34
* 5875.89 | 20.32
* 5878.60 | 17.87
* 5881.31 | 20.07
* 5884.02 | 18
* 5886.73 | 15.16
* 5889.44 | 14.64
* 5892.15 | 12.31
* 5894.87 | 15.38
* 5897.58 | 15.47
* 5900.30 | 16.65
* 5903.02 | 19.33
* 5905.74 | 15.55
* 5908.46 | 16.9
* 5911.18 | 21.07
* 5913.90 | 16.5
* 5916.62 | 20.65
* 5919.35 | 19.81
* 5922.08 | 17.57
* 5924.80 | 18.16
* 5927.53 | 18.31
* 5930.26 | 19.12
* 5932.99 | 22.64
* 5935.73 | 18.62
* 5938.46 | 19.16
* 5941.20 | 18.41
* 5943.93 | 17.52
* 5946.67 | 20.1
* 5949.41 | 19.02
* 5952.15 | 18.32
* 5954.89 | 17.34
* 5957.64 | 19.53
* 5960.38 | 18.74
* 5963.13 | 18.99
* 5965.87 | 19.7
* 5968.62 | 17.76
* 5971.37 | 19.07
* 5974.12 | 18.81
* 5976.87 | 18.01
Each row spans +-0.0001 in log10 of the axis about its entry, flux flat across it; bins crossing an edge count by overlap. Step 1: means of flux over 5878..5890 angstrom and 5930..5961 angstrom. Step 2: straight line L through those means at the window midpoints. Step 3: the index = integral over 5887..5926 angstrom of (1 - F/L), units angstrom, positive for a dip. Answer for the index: 1.9 angstrom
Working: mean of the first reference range 17.3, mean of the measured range 17.1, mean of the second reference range 19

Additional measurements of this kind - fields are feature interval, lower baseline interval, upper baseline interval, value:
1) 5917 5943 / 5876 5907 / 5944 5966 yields -1.72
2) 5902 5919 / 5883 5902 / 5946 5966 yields -2.08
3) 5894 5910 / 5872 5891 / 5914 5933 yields 1.45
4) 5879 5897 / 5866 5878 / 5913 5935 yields 2.85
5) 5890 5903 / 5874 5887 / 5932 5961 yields 2.26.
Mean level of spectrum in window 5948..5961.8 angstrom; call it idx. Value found 18.6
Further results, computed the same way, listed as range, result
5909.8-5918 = 19.4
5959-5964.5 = 18.9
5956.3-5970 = 18.9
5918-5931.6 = 18.6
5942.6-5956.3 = 18.5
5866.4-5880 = 18.9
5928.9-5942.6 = 19.6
